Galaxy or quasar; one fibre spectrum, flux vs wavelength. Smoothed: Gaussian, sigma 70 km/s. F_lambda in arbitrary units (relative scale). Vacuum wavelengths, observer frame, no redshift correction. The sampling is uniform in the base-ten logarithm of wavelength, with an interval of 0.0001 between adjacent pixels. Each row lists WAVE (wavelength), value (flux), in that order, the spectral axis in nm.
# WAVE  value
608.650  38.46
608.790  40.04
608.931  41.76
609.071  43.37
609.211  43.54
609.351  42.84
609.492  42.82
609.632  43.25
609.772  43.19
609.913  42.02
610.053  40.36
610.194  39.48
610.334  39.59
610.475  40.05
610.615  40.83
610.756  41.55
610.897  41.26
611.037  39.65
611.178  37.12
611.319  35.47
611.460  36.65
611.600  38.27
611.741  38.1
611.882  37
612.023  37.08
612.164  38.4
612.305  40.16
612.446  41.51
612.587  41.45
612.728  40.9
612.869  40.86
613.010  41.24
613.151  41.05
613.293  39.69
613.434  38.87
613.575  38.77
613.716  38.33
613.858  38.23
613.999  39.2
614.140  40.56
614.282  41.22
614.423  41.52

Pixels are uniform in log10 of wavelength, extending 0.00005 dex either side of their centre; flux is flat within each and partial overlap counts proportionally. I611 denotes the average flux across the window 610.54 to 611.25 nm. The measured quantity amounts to 40.1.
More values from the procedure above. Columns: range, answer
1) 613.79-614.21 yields 39.4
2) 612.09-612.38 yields 39.3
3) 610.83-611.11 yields 40.5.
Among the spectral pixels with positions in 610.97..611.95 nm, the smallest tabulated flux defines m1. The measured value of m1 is 35.47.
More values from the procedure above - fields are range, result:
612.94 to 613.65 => 38.77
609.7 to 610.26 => 39.48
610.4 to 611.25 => 37.12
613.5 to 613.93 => 38.23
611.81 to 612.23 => 37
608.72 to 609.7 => 40.04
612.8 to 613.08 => 40.86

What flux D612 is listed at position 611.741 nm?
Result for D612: 38.1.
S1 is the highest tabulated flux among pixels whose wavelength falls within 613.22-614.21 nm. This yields 40.56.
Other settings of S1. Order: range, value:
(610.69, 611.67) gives 41.55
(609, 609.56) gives 43.54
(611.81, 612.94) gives 41.51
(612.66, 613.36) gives 41.24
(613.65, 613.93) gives 38.33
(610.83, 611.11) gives 41.26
